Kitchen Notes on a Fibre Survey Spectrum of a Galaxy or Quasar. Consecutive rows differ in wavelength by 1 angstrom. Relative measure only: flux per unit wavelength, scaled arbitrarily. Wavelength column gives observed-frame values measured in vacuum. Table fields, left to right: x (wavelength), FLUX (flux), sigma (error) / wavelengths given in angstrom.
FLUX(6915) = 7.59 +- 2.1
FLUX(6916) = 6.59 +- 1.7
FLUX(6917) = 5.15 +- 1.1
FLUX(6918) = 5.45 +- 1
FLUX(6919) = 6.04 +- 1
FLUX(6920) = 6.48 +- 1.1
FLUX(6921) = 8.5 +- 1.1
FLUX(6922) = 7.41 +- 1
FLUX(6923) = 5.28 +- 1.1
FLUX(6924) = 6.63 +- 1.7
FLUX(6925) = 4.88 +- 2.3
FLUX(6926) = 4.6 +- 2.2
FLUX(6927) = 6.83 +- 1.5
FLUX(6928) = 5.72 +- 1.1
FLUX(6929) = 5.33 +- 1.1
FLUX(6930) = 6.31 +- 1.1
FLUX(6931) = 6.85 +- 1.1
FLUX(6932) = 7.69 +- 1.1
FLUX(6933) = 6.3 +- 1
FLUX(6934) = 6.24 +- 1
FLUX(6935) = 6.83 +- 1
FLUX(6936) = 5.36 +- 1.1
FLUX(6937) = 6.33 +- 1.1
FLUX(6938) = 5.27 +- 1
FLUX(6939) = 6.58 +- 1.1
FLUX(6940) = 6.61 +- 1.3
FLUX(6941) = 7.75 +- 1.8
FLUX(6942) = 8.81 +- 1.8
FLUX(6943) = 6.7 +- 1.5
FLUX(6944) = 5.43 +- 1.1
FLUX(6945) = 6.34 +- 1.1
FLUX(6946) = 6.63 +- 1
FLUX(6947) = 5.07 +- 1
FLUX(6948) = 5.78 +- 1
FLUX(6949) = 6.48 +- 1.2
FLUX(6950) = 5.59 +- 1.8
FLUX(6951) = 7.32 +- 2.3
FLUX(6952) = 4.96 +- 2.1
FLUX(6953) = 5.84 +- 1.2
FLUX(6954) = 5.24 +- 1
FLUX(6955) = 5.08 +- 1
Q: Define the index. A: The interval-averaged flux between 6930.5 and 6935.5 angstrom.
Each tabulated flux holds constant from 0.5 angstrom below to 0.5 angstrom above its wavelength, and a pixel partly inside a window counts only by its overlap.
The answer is 6.78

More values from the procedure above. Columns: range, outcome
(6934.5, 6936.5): 6.1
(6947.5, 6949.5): 6.13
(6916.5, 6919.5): 5.55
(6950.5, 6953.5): 6.04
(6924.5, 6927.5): 5.44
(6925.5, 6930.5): 5.76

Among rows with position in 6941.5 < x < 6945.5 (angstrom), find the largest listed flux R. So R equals 8.81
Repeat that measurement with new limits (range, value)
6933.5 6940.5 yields 6.83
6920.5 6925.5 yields 8.5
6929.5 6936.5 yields 7.69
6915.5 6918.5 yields 6.59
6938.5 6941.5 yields 7.75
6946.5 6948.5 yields 5.78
